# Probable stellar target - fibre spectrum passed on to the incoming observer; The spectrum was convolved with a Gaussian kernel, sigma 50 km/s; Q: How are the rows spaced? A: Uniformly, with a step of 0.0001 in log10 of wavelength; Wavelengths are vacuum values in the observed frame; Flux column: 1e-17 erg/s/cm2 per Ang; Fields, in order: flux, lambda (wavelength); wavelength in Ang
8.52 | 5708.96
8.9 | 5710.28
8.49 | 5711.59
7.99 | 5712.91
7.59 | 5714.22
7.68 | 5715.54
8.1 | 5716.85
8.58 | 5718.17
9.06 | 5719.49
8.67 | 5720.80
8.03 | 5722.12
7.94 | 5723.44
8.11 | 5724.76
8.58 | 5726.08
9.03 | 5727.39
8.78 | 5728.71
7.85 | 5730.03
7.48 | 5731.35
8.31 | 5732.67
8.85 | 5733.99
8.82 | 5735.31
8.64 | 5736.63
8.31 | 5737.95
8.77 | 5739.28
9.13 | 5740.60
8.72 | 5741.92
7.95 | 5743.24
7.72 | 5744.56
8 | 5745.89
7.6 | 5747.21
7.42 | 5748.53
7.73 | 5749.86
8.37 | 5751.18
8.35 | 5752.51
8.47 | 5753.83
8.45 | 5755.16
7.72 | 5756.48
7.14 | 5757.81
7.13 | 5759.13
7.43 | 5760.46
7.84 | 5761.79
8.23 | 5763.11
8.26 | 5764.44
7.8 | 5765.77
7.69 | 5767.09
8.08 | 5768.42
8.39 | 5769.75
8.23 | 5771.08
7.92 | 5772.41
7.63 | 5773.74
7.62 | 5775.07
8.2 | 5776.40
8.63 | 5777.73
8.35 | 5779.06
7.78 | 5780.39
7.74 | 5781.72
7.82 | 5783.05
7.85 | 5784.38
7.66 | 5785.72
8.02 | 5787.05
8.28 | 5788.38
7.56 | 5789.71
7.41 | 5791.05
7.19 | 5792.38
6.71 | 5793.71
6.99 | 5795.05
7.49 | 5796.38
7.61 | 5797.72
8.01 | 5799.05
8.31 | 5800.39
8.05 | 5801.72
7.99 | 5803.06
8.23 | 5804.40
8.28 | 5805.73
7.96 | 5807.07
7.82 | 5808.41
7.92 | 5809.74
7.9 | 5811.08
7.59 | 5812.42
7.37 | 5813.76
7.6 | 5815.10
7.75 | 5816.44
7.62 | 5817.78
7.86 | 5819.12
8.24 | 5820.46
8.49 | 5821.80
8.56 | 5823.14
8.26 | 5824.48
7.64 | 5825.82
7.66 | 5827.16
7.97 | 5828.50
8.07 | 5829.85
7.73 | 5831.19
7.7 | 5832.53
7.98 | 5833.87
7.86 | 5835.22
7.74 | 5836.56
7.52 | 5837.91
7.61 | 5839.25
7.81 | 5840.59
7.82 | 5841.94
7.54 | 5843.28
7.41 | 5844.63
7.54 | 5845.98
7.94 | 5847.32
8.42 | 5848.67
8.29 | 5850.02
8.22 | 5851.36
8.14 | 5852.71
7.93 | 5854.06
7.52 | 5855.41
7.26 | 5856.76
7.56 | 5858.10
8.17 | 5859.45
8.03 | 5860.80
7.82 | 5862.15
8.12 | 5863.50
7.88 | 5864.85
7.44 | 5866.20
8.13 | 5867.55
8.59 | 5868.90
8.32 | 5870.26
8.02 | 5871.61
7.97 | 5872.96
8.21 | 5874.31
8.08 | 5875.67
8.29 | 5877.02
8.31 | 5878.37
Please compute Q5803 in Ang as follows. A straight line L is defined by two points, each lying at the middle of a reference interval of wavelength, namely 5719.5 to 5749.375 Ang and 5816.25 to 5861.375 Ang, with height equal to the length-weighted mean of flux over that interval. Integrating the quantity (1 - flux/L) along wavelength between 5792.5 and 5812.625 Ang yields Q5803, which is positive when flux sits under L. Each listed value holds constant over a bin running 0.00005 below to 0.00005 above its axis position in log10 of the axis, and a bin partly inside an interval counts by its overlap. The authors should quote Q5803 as 0.6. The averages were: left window 8.32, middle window 7.78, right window 7.88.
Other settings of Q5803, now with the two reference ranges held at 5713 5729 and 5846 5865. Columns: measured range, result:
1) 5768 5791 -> 0.53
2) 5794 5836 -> 0.94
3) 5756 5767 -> 0.69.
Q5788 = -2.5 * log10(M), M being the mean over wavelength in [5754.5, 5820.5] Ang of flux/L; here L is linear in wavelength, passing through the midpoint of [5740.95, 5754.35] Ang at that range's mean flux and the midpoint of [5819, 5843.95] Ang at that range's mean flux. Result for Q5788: 0.02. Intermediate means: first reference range 8.06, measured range 7.82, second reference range 7.9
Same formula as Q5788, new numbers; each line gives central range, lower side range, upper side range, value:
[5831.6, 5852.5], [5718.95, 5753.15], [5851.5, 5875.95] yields 0.03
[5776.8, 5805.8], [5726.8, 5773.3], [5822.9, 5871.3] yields 0.03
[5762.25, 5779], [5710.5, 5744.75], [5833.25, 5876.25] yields 0.02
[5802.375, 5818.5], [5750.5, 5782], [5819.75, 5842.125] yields 0.02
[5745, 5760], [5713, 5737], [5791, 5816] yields 0.04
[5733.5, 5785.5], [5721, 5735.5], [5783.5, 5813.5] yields 0.00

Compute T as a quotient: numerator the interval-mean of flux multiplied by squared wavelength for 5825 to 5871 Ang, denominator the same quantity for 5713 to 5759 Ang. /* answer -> 0.99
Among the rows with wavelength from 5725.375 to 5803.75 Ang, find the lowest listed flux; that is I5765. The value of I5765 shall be 6.71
